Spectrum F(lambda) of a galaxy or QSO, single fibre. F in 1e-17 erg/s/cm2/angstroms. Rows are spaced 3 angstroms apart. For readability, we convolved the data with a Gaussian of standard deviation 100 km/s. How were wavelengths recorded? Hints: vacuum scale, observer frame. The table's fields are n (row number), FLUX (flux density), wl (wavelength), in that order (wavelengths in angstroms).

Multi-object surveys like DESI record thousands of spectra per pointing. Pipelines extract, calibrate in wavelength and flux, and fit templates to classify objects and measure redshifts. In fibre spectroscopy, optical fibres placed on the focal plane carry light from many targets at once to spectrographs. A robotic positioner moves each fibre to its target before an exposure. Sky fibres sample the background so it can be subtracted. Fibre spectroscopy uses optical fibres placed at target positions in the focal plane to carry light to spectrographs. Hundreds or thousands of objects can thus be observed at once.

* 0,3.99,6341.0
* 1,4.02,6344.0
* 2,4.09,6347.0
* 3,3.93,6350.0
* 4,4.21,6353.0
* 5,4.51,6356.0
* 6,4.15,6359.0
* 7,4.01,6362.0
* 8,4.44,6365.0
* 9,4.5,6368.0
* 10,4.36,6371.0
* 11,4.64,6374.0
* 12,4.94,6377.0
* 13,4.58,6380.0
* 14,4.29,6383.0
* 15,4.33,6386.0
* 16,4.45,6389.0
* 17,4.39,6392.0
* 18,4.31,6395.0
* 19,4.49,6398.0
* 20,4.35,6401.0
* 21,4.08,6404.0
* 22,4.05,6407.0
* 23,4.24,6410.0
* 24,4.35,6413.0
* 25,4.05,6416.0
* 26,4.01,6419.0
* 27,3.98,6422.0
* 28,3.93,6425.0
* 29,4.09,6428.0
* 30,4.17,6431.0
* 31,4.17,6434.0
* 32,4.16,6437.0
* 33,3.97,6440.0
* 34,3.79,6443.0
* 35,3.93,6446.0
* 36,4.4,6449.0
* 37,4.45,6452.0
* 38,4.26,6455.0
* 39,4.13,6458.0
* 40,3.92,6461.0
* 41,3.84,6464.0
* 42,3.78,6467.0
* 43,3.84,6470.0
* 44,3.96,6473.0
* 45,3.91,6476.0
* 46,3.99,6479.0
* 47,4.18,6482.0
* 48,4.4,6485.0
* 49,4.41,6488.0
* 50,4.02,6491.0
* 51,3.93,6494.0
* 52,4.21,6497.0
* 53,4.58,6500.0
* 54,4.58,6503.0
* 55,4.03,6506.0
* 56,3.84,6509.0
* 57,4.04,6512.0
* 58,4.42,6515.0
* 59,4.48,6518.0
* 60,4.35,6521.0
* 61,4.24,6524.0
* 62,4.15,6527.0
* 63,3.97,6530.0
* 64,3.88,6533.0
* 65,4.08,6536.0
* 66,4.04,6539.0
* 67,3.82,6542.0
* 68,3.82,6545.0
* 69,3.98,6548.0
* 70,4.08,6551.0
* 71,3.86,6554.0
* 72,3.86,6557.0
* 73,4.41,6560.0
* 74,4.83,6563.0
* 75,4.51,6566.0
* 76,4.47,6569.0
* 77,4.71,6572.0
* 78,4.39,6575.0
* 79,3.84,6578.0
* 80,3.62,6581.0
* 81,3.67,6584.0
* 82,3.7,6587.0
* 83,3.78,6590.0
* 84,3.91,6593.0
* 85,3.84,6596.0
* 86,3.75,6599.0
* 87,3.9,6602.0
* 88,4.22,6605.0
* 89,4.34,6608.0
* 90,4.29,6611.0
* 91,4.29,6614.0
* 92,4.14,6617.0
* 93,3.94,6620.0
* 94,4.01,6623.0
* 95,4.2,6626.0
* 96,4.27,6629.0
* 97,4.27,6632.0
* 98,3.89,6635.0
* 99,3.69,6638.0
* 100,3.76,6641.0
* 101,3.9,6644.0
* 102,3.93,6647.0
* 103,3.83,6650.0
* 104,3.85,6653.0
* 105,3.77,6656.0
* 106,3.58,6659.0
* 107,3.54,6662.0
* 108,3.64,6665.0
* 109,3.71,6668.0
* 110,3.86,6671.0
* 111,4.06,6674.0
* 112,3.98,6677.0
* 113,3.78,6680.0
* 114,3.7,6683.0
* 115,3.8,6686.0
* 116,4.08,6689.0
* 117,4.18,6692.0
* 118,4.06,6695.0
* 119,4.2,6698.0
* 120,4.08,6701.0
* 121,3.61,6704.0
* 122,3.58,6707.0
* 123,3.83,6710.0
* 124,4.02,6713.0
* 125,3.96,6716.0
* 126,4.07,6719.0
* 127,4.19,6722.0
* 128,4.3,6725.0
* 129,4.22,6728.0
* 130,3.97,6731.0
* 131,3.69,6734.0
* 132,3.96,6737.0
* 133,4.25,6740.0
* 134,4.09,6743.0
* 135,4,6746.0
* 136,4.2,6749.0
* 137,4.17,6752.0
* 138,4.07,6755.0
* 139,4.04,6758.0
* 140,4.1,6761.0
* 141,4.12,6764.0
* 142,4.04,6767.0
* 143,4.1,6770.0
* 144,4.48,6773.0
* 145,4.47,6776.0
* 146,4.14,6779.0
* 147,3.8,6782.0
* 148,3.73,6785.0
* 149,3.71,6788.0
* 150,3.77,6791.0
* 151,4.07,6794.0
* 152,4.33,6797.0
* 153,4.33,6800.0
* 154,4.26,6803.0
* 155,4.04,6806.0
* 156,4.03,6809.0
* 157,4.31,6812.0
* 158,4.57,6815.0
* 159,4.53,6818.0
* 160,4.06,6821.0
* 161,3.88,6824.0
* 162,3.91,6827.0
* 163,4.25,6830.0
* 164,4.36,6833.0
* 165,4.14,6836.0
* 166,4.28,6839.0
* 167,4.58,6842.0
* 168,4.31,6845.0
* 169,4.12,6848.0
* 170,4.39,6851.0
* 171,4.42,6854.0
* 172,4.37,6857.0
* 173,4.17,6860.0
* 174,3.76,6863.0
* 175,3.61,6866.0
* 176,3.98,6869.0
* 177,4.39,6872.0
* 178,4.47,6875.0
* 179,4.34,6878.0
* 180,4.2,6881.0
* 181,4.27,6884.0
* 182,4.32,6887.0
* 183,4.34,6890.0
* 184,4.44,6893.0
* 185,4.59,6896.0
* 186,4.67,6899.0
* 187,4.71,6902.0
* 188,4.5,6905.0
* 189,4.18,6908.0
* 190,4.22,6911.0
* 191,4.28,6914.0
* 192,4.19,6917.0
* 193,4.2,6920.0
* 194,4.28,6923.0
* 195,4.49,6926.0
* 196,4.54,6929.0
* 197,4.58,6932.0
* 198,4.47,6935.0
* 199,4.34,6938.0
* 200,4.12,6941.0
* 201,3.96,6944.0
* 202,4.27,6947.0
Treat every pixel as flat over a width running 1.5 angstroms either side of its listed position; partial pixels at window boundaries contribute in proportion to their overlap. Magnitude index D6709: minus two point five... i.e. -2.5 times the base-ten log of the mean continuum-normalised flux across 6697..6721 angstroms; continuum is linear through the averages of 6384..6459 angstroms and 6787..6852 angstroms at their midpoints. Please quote 0.07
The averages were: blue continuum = 4.18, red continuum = 4.19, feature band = 3.92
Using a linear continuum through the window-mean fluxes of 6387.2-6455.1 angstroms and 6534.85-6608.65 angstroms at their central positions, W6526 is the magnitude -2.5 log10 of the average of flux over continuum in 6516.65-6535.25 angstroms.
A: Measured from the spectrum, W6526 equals -0.02 mag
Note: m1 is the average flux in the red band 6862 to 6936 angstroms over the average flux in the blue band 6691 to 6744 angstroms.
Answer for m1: 1.1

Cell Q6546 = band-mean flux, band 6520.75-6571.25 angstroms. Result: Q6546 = 4.14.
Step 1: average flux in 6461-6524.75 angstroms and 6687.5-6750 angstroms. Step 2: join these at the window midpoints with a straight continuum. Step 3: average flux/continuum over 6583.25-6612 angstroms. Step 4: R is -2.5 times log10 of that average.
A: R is 0.04 mag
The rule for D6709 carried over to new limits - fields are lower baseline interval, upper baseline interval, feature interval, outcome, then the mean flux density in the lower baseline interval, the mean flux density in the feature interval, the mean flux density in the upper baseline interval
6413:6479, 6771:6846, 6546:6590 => -0.01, 4.04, 4.12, 4.17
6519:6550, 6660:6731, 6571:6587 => 0.00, 4.04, 3.99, 3.93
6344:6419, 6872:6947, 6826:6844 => 0.02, 4.31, 4.26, 4.36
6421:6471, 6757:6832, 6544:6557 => 0.04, 4.05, 3.93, 4.12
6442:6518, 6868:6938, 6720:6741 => 0.05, 4.12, 4.08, 4.38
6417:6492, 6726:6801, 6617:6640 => 0.01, 4.07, 4.04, 4.07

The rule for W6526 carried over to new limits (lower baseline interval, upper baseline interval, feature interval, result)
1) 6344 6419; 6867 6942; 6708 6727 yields 0.07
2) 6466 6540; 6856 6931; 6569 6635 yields 0.03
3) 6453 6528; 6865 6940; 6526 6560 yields 0.05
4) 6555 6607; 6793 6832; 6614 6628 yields 0.00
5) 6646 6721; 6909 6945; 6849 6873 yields 0.02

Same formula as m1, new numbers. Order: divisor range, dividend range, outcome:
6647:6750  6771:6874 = 1.06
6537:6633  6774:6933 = 1.04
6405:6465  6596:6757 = 0.97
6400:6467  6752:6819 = 1.01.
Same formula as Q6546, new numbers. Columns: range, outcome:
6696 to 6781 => 4.07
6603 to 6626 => 4.17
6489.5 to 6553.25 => 4.12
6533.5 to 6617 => 4.07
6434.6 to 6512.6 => 4.1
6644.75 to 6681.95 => 3.8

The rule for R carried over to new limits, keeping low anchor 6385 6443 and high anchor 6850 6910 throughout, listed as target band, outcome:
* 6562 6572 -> -0.10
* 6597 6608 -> 0.06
